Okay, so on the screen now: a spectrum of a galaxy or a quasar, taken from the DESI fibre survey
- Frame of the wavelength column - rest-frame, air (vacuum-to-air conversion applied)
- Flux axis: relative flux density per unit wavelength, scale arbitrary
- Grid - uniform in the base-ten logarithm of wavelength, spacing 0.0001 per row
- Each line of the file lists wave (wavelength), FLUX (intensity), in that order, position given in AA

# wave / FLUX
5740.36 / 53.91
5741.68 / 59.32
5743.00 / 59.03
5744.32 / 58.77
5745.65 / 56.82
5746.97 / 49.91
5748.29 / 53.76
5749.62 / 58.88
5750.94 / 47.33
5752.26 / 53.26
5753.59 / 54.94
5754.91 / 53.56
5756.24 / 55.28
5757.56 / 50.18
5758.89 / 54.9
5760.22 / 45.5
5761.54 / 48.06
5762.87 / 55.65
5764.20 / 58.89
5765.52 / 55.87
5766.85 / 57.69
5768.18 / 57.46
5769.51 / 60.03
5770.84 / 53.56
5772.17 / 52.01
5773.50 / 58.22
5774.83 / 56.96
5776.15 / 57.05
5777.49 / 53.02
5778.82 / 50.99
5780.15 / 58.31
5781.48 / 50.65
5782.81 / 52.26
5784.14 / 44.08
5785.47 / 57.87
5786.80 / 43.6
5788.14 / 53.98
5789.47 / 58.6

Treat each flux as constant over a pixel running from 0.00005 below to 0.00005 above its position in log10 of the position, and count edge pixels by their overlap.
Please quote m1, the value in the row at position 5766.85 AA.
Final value 57.69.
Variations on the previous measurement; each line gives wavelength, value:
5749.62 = 58.88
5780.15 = 58.31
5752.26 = 53.26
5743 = 59.03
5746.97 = 49.91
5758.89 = 54.9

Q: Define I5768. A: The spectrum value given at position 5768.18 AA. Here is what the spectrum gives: 57.46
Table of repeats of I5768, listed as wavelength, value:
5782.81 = 52.26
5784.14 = 44.08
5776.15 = 57.05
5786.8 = 43.6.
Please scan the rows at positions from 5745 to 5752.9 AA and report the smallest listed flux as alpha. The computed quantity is 47.33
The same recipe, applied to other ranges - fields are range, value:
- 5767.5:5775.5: 52.01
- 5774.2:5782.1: 50.65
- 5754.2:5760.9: 45.5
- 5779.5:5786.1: 44.08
